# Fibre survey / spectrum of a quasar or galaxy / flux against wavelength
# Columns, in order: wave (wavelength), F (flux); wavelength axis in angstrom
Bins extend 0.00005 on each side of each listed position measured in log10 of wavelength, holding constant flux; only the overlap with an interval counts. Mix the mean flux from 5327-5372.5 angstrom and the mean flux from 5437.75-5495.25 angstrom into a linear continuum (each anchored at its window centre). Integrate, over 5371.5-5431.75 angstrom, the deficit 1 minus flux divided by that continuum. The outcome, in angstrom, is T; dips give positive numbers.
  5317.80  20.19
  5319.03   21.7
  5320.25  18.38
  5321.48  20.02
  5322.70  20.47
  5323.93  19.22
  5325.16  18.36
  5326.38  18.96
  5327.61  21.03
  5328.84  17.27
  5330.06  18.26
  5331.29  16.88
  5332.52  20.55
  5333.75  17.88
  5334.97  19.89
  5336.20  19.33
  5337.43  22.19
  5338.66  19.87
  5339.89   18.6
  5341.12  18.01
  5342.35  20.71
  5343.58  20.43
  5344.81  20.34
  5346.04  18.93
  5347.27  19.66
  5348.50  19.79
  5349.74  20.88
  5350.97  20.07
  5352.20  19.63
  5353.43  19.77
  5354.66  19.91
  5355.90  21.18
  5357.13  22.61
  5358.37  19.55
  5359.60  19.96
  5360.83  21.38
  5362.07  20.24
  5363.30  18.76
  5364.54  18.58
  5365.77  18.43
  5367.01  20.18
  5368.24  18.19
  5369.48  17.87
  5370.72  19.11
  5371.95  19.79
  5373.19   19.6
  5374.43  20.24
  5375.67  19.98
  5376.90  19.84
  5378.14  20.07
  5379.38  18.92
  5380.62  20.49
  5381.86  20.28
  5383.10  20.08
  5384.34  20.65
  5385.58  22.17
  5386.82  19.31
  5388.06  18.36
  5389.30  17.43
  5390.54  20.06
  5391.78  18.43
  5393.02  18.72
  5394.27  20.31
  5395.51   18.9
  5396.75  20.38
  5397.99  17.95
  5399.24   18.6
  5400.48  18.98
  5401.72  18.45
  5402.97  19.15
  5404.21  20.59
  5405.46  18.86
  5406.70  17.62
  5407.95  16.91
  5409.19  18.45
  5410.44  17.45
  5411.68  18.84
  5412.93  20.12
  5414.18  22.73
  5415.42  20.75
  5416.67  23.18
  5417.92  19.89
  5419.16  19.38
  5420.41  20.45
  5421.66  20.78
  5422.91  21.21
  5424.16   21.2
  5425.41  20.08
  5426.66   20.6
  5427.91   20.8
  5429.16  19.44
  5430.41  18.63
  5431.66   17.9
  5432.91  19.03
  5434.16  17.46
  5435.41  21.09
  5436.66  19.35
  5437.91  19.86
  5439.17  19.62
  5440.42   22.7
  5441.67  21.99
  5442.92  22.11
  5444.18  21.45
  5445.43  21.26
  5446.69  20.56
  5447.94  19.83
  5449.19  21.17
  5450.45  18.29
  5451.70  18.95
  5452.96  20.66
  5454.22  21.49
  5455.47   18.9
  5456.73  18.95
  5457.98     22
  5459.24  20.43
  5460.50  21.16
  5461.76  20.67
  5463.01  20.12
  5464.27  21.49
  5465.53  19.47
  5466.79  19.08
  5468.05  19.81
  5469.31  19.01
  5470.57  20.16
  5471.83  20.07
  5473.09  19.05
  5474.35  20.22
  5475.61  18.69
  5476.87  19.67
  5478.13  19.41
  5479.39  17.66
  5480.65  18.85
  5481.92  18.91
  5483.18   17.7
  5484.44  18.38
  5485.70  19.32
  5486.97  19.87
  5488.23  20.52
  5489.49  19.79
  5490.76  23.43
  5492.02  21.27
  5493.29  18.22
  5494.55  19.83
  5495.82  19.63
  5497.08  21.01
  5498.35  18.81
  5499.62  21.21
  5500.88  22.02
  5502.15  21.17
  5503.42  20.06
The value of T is 0.4 angstrom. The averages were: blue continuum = 19.6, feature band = 19.7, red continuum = 20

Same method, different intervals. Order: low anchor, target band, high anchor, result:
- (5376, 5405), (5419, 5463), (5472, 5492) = -1.8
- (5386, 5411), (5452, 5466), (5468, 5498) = -0.8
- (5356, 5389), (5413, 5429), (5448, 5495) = -0.8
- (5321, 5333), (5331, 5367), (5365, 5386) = -0.8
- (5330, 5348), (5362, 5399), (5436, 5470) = 0.7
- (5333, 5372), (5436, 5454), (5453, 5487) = -0.8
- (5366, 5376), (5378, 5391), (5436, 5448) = -0.1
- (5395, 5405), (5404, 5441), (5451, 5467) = -0.5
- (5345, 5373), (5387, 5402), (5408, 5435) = 0.7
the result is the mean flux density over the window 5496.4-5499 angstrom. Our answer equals 19.9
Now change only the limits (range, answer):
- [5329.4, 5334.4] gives 18.4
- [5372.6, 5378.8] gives 19.9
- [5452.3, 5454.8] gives 21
